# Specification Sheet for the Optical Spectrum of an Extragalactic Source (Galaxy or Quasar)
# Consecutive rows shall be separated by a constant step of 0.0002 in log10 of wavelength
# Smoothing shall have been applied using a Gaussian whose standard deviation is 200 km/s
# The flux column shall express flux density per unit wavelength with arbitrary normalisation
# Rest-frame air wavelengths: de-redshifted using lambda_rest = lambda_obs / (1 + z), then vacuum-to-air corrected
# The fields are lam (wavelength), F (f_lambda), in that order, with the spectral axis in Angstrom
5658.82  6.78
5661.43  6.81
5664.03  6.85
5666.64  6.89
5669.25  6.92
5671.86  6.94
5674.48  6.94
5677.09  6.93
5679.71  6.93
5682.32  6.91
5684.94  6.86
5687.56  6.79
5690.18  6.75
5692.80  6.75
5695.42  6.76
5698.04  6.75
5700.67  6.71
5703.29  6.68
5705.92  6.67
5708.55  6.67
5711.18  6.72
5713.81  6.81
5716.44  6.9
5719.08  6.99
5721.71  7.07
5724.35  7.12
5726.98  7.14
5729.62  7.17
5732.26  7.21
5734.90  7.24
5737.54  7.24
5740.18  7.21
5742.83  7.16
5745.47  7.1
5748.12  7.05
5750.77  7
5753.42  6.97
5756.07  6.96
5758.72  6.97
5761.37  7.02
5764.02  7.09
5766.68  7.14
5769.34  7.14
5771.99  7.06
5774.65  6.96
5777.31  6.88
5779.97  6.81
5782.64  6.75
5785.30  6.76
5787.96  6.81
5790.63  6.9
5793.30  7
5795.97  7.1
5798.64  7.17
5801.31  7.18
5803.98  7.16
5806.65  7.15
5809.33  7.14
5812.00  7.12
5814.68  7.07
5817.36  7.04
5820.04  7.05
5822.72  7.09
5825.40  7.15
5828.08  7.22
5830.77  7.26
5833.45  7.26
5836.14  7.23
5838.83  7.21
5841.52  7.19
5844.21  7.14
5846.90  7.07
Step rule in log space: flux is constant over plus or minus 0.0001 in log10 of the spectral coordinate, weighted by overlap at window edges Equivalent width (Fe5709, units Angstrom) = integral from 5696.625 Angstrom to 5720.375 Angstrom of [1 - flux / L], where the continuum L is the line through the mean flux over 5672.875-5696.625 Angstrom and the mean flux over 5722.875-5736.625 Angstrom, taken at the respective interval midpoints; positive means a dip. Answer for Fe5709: 0.9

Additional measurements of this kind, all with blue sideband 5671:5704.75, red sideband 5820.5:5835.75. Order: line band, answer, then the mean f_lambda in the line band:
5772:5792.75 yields 0.6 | 6.86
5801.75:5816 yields 0.0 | 7.13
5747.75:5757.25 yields 0.0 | 6.99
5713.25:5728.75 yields -0.2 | 7.02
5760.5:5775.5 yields -0.1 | 7.07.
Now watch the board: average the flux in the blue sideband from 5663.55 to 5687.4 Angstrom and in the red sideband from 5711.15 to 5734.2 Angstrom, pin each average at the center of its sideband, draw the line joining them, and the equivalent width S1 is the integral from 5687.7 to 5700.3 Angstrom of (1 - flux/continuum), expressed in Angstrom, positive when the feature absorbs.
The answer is 0.4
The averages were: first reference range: 6.9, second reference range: 7.04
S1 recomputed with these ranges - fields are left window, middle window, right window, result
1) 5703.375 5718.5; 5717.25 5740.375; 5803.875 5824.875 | -1.1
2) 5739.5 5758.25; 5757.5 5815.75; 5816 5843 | 0.7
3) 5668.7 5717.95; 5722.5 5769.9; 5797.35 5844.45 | -1.0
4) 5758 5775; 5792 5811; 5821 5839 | 0.0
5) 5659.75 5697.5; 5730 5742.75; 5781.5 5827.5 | -0.5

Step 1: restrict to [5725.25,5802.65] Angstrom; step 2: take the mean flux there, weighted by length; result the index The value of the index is 7.04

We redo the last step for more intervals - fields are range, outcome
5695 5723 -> 6.79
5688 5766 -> 6.96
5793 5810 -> 7.14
